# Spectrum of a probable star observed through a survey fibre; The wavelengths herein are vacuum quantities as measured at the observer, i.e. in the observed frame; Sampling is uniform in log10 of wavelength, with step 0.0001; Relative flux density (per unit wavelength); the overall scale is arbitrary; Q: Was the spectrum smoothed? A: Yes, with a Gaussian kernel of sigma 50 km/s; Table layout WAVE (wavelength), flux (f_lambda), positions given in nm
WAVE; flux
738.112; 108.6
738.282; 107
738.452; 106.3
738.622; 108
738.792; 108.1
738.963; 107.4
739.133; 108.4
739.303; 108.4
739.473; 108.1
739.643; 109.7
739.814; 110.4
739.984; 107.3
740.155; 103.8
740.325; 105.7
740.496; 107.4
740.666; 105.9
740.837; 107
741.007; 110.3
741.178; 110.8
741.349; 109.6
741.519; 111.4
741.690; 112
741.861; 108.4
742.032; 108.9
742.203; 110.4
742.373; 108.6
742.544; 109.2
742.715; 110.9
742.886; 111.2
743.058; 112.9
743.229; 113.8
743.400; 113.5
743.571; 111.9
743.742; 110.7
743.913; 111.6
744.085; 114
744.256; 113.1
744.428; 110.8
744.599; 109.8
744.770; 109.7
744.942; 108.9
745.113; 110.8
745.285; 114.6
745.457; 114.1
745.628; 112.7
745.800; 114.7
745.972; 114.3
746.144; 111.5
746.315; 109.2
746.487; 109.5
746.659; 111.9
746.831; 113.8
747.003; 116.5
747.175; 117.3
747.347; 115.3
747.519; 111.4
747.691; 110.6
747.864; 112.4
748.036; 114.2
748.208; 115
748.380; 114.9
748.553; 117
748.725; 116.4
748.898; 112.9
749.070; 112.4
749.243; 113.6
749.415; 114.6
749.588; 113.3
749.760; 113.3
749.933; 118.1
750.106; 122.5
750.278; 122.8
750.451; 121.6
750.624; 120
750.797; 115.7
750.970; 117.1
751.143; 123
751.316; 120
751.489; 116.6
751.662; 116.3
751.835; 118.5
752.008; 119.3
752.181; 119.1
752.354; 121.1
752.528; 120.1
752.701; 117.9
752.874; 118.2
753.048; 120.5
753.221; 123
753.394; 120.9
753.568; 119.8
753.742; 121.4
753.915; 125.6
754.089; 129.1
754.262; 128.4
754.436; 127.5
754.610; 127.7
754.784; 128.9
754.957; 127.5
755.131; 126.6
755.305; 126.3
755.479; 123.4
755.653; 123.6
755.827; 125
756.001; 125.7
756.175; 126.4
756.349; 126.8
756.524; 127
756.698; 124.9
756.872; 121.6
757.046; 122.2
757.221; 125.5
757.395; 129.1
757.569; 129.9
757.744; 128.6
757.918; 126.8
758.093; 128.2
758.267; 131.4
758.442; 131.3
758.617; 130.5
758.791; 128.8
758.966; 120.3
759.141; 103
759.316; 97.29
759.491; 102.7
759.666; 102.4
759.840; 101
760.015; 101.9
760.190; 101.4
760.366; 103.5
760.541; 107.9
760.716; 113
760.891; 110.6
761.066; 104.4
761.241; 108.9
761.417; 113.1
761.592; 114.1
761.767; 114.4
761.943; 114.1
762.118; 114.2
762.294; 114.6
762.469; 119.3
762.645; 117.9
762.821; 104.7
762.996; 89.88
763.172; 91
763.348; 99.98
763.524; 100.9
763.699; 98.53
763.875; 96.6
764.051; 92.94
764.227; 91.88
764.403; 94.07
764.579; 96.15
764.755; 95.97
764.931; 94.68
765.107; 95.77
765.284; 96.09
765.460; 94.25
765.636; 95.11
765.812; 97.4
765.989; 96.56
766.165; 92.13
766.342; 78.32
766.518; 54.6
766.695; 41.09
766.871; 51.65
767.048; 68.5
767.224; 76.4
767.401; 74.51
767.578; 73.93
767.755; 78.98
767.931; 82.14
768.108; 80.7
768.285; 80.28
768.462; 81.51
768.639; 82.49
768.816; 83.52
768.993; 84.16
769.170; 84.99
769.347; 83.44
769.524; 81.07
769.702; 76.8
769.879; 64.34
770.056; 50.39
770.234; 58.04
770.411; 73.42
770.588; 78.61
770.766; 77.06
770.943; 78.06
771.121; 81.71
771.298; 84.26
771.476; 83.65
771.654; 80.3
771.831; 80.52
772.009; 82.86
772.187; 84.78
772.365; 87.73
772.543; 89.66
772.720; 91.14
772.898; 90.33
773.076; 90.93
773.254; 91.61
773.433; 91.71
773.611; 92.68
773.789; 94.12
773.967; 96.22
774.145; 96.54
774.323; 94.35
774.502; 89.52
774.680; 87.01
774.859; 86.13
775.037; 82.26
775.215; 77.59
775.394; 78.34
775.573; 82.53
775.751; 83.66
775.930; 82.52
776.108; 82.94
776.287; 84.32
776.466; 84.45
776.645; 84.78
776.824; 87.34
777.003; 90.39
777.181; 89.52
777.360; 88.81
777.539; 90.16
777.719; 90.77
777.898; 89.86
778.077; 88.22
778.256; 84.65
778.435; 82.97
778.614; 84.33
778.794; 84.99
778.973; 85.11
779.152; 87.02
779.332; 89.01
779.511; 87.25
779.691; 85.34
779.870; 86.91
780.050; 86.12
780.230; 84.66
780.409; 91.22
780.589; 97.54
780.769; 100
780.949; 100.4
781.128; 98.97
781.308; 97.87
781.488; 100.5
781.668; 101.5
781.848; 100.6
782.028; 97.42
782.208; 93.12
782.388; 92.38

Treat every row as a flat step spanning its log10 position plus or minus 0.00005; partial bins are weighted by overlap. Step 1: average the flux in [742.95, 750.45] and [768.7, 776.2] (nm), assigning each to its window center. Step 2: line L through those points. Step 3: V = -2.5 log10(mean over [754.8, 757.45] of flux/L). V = -0.22 mag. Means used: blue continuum 114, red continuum 83.1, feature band 126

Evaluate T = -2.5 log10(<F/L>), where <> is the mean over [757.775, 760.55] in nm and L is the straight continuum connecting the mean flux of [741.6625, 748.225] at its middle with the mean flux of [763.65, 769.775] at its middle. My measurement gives -0.22 mag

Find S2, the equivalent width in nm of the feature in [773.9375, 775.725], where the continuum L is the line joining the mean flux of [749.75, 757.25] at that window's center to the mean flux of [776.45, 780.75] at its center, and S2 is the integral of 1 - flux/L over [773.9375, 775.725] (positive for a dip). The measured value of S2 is 0.124 nm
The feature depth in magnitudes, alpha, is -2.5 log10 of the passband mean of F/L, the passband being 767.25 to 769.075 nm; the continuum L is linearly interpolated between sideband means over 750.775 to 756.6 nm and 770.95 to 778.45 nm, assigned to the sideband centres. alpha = 0.22 mag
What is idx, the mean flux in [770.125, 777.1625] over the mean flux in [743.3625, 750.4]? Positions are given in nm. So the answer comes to 0.7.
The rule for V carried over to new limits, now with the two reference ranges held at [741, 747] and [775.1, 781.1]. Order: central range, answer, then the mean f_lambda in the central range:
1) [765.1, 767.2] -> 0.204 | 79.4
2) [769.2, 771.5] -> 0.235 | 74.7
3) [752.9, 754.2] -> -0.173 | 123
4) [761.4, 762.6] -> -0.167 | 115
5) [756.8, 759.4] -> -0.215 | 124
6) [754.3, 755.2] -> -0.224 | 128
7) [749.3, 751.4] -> -0.111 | 118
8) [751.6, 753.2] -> -0.133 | 119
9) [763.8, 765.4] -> 0.022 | 94.9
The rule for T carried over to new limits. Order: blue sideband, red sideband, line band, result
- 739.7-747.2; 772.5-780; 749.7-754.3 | -0.15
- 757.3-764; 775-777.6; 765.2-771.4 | 0.26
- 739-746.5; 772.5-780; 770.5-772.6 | 0.11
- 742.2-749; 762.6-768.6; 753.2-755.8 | -0.23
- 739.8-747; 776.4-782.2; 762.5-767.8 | 0.12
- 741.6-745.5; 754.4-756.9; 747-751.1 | 0.02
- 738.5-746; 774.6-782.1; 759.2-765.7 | -0.05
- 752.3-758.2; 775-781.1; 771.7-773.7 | 0.09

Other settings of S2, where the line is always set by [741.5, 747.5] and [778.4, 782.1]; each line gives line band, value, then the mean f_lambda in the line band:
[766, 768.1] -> 0.587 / 71.6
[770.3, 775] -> 0.471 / 86.6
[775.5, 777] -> 0.156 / 84.4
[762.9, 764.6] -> 0.101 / 95.2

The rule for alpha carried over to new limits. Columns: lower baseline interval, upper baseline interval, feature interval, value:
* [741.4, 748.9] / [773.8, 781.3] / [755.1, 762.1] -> -0.15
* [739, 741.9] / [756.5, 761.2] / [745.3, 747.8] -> -0.02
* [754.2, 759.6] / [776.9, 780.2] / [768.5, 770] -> 0.28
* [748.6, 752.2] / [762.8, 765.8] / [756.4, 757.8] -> -0.18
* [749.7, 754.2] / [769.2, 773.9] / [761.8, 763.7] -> -0.08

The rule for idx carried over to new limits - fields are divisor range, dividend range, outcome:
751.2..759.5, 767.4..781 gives 0.69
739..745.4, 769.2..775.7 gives 0.76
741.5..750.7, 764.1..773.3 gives 0.72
